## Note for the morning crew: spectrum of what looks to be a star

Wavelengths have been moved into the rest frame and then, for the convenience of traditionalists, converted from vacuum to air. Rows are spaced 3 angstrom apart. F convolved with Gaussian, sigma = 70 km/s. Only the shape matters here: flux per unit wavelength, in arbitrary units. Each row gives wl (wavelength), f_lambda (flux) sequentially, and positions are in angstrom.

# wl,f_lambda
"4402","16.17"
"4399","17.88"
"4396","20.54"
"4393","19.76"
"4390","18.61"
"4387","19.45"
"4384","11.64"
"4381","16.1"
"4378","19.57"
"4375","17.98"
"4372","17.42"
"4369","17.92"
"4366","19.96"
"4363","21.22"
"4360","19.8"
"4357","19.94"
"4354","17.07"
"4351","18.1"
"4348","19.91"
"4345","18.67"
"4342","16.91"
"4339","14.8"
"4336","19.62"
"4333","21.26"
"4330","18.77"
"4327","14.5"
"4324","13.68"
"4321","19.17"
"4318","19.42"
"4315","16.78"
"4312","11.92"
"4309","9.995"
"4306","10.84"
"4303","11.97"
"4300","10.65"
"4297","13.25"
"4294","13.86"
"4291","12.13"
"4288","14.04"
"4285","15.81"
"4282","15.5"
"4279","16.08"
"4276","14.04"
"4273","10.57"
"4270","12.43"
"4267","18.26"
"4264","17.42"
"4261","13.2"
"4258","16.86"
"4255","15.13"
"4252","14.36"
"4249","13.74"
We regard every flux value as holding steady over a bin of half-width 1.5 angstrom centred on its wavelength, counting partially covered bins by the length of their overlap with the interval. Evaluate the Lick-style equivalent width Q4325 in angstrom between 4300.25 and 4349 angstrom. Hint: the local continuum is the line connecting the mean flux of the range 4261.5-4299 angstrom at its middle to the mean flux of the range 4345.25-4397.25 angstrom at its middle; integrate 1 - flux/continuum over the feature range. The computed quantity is 1.5 angstrom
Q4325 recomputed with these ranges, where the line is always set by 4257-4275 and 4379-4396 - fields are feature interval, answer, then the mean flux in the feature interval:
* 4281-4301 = 2.1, 13.6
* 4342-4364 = -3.1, 19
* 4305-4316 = 2.4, 12.3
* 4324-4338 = -1.4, 17.9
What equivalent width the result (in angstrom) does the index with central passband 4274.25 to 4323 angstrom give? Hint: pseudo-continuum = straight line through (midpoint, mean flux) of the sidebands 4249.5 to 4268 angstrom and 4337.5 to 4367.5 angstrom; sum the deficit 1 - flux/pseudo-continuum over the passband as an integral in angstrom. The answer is 8.3 angstrom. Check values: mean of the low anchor 15.7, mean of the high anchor 18.6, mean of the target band 14.1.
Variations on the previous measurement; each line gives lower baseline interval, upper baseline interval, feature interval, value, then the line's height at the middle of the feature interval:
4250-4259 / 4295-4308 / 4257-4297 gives -3.0 angstrom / 13.6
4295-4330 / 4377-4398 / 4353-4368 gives -2.8 angstrom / 16.5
